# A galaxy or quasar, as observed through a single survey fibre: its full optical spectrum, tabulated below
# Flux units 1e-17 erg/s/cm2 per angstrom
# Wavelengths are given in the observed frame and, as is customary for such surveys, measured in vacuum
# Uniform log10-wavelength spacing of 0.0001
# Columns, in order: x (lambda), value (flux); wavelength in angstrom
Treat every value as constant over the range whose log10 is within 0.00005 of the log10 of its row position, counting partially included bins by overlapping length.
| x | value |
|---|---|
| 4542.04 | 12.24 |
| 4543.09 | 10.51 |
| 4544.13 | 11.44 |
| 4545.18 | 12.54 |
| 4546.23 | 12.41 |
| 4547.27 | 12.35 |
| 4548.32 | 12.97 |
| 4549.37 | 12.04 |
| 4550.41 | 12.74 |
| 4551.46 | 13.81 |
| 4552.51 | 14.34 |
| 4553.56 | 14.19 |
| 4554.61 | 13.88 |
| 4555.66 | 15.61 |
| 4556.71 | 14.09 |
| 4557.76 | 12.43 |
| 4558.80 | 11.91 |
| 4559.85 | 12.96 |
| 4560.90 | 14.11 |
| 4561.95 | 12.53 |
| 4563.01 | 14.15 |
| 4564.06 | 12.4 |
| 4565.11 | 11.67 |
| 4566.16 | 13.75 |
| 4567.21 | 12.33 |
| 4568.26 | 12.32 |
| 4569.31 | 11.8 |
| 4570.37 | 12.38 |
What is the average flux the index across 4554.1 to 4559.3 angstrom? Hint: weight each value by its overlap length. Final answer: 13.6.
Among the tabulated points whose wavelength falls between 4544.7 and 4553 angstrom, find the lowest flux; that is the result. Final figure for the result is 12.04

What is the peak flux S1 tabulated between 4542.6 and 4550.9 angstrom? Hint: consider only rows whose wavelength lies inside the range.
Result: 12.97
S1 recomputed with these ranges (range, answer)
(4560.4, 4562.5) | 14.11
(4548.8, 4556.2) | 15.61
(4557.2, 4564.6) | 14.15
